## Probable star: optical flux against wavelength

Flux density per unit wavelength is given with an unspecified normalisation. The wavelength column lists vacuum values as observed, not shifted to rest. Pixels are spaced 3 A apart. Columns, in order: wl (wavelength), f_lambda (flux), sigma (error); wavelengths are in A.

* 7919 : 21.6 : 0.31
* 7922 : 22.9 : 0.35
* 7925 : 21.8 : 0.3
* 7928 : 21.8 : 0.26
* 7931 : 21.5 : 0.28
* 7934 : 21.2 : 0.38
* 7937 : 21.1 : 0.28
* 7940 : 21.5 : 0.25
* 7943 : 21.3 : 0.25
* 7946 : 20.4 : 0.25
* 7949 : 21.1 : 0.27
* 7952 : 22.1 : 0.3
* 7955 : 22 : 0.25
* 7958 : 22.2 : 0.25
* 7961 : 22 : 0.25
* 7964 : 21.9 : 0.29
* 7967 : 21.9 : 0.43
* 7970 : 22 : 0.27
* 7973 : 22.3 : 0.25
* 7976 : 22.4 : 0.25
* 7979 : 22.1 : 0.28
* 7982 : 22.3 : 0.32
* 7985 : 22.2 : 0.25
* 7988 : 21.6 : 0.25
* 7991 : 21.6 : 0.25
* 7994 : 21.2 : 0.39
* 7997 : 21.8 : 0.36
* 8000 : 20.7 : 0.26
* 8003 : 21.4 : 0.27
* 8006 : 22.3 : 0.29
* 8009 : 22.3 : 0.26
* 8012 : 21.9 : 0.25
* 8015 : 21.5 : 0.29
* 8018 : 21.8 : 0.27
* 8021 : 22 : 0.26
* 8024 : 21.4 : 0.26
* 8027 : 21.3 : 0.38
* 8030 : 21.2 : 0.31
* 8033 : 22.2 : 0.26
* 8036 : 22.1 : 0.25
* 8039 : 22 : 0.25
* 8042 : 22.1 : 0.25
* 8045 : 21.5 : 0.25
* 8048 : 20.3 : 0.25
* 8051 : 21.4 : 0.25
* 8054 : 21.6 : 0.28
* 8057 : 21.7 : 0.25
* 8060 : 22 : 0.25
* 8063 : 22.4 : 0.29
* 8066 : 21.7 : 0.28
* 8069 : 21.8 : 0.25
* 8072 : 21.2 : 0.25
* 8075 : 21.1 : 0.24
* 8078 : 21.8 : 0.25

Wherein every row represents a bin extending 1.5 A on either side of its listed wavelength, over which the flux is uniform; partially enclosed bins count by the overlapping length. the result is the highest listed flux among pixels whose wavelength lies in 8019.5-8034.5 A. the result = 22.2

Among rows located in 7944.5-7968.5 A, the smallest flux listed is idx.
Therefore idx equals 20.4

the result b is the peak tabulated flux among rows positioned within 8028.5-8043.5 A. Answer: 22.2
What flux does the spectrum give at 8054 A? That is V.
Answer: 21.6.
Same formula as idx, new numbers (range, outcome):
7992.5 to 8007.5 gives 20.7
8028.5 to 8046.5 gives 21.2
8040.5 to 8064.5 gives 20.3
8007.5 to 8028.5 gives 21.3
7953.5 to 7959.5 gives 22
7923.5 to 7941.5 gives 21.1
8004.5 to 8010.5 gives 22.3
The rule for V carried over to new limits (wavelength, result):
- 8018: 21.8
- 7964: 21.9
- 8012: 21.9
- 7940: 21.5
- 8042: 22.1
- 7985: 22.2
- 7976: 22.4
